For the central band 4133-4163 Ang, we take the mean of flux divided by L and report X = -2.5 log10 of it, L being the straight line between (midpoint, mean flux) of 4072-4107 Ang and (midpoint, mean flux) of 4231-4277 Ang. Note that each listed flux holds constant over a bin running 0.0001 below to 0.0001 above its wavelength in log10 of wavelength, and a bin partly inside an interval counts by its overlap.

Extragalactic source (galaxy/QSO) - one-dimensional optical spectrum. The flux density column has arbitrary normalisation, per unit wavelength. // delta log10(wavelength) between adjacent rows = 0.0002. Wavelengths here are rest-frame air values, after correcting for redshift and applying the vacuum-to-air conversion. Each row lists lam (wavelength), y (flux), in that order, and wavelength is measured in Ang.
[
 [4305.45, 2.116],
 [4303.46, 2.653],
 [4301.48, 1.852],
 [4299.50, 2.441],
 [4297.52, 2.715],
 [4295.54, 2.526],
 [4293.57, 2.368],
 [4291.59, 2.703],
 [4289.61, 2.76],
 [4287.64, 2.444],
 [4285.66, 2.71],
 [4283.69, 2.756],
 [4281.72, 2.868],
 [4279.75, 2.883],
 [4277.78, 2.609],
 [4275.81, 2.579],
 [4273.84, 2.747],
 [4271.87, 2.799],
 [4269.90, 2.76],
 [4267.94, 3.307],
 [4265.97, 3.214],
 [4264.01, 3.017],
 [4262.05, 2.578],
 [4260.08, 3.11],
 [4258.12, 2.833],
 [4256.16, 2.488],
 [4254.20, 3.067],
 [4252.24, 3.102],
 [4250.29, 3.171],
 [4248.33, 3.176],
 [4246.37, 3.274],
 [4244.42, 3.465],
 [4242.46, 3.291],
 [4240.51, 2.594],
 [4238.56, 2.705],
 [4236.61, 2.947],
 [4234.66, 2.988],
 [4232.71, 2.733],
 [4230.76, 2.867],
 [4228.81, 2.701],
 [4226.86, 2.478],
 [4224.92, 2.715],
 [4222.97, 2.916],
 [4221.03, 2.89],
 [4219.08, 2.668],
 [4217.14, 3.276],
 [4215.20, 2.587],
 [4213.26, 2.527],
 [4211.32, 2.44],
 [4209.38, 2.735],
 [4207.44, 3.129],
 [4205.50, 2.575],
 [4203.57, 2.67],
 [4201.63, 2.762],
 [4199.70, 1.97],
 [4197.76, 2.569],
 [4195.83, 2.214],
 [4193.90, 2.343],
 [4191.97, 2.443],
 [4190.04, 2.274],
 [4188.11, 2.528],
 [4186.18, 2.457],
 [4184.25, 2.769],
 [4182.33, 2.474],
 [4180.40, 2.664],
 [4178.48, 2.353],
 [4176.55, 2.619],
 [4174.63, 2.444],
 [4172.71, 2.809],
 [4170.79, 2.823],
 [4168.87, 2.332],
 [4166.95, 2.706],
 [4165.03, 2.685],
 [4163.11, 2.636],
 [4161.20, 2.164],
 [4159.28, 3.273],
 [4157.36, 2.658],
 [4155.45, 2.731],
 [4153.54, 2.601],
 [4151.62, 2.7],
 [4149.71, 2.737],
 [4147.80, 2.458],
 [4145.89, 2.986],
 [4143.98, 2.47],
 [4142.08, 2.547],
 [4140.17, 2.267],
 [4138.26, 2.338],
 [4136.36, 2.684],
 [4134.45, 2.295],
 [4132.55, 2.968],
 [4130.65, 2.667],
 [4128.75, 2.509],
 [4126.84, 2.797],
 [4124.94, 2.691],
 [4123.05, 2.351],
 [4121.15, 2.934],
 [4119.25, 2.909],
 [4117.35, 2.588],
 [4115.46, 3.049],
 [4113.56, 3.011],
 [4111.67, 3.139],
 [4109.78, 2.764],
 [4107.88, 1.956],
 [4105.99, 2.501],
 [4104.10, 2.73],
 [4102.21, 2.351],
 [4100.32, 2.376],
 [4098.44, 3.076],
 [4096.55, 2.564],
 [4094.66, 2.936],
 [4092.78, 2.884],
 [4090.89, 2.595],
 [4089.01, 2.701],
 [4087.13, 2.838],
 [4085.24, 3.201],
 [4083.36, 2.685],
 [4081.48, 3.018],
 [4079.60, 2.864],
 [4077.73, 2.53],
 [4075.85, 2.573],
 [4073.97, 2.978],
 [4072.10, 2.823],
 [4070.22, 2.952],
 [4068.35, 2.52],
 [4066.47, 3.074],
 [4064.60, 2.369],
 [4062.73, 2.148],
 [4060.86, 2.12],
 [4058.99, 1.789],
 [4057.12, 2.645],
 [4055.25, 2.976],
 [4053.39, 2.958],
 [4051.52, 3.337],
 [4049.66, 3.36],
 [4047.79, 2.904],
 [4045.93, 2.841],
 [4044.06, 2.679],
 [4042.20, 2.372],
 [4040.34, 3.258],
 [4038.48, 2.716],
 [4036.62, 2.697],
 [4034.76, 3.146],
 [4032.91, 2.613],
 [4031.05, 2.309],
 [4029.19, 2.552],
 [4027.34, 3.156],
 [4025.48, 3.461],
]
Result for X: 0.09 mag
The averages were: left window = 2.75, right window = 2.95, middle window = 2.6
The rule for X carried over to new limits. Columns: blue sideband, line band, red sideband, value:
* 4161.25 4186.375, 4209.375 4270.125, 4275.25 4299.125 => -0.11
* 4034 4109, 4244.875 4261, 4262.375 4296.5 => -0.11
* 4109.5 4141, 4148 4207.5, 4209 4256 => 0.09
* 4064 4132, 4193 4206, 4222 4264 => 0.17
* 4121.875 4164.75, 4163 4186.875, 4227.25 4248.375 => 0.05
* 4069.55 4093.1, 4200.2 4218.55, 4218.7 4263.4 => 0.06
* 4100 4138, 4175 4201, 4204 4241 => 0.12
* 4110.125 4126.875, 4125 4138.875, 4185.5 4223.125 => 0.07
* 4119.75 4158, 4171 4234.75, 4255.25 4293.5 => 0.03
